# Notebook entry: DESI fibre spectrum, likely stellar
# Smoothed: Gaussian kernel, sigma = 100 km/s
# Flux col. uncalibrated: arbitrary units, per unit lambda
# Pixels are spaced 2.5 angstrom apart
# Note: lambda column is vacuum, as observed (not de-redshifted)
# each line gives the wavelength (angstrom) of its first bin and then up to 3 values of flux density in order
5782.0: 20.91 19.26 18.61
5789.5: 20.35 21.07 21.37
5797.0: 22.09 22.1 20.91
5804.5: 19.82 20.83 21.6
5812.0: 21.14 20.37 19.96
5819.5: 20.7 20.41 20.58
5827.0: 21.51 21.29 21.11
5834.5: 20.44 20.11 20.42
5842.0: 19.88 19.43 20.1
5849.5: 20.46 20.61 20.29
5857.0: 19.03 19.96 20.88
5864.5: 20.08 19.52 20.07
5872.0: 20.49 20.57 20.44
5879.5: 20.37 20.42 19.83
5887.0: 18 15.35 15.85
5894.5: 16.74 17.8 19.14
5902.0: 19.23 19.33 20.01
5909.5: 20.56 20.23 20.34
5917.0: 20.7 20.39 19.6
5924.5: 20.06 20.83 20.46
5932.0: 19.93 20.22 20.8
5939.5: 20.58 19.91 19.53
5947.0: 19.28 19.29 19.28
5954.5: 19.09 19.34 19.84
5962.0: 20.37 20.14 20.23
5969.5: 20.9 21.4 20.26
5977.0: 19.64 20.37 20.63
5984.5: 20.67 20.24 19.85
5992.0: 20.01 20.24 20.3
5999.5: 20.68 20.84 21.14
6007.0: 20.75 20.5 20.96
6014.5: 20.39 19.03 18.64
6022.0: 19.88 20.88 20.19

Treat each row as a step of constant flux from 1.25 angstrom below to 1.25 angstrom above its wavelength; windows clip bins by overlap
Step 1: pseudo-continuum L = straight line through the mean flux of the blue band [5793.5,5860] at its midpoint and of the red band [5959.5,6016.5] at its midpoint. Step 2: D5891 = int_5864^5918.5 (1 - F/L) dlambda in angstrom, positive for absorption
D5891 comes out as 3.3 angstrom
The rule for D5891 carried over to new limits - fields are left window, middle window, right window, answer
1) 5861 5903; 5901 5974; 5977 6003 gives -1.2 angstrom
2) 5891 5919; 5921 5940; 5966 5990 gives -0.7 angstrom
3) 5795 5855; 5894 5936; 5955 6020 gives 1.4 angstrom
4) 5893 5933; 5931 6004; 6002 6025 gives -0.6 angstrom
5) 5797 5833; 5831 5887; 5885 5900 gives -4.1 angstrom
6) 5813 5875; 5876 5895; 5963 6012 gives 1.8 angstrom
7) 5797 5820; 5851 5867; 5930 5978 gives 0.4 angstrom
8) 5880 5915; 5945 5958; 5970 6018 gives 0.3 angstrom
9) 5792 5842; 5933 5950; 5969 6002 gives 0.5 angstrom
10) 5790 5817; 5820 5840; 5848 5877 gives -0.1 angstrom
